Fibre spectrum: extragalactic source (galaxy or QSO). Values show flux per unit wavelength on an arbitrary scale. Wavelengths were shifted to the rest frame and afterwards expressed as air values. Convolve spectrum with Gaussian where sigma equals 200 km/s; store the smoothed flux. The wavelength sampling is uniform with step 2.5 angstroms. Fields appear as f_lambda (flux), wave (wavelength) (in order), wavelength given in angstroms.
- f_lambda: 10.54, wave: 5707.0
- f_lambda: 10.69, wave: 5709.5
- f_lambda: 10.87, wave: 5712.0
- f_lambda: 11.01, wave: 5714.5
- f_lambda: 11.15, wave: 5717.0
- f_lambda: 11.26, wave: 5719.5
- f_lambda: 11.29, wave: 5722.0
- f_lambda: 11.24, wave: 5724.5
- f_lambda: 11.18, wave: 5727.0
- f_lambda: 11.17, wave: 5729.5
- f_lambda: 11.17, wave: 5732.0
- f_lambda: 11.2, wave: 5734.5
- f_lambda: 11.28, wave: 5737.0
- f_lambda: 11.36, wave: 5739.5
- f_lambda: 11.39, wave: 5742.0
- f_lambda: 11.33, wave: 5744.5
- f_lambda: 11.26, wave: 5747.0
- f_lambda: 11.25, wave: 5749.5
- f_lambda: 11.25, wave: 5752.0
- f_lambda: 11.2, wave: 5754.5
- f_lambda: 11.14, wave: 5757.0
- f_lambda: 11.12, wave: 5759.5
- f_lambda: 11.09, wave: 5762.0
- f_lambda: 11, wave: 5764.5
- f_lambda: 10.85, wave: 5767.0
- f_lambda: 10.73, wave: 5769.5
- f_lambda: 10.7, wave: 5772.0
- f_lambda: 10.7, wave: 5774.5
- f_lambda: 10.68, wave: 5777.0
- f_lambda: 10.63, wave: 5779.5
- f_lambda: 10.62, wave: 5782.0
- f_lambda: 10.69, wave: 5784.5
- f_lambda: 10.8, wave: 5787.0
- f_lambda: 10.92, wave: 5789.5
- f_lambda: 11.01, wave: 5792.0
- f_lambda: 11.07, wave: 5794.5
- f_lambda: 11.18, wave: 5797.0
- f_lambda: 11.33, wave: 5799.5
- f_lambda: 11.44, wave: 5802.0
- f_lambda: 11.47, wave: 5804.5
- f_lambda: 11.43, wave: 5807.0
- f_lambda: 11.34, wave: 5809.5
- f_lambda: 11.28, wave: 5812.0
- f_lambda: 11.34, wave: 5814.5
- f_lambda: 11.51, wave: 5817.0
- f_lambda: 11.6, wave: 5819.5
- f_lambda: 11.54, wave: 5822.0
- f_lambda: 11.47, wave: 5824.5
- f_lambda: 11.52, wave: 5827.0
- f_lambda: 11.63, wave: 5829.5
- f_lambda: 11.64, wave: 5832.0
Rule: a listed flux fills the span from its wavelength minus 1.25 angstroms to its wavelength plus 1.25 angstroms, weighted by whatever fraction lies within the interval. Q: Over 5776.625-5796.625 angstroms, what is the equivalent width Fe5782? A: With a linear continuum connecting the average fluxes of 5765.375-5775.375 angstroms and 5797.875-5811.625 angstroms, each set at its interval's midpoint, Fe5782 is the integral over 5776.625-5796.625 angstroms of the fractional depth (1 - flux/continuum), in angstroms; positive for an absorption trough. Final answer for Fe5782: 0.42 angstroms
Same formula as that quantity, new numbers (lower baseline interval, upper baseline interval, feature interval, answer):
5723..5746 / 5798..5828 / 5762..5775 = 0.6 angstroms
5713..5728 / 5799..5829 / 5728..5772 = 0.4 angstroms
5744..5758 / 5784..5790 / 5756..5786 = 0.5 angstroms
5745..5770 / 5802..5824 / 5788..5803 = 0.2 angstroms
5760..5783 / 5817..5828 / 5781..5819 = 0.1 angstroms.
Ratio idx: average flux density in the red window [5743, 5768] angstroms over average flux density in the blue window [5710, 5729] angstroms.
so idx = 1.00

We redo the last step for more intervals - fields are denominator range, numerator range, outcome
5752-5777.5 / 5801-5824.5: 1.05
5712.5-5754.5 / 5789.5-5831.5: 1.01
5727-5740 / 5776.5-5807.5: 0.98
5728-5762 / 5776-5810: 0.98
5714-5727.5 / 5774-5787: 0.95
